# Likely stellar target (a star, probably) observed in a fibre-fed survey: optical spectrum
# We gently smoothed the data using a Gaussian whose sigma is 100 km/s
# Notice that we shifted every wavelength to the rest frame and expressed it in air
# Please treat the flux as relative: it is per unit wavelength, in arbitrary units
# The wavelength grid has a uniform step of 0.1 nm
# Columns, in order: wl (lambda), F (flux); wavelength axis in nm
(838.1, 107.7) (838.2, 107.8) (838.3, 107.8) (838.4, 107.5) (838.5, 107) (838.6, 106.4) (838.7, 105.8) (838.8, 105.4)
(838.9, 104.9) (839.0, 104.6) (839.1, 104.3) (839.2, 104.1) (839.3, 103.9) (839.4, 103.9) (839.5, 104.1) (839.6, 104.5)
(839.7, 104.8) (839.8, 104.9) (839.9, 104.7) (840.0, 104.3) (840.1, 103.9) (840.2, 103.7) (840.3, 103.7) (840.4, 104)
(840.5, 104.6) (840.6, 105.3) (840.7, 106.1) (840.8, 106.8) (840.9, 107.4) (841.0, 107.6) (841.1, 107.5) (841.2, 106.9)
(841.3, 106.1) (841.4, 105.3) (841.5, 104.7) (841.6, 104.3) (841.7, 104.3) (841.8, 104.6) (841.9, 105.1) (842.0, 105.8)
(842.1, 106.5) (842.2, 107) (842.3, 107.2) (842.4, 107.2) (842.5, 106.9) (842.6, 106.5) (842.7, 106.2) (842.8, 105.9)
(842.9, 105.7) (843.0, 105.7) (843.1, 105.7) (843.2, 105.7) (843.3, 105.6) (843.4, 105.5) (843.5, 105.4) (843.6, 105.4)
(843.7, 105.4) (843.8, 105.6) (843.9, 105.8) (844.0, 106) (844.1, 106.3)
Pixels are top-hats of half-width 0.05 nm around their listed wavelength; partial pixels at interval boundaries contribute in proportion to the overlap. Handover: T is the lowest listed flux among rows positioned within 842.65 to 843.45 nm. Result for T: 105.5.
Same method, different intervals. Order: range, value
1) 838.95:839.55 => 103.9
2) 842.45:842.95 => 105.7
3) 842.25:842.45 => 107.2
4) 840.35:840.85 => 104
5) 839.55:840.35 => 103.7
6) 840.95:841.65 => 104.3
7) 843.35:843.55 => 105.4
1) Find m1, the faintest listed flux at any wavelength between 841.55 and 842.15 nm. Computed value 104.3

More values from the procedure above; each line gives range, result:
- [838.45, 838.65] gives 106.4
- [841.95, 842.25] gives 105.8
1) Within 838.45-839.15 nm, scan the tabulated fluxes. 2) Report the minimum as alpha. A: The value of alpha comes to 104.3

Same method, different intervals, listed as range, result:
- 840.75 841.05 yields 106.8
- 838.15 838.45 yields 107.5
